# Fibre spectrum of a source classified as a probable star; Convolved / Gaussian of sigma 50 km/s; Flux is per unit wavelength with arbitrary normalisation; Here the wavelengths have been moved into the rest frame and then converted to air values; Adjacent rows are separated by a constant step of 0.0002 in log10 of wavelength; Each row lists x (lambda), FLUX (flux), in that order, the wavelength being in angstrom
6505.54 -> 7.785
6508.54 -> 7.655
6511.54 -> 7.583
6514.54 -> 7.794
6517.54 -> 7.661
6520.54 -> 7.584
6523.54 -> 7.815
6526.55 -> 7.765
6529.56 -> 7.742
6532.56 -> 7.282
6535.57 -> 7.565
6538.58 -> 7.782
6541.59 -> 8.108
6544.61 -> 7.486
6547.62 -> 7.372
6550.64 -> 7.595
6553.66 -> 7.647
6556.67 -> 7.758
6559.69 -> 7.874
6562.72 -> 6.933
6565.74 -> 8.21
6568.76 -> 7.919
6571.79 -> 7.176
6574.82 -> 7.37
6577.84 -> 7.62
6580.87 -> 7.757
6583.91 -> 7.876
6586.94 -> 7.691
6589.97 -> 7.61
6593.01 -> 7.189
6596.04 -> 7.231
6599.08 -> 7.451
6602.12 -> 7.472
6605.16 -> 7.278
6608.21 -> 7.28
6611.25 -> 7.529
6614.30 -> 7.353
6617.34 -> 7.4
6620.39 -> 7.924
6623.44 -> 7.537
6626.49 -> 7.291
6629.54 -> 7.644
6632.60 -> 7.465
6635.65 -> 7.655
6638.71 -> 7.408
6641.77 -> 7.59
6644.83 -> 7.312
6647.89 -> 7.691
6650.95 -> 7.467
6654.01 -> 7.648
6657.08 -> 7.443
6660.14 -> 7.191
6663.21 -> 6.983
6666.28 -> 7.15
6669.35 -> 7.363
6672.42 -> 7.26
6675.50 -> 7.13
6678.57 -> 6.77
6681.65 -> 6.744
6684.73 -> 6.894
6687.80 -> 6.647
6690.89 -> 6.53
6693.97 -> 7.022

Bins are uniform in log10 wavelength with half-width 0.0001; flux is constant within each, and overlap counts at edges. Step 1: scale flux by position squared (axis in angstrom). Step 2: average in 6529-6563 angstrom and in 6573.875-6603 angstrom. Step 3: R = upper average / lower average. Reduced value 1.00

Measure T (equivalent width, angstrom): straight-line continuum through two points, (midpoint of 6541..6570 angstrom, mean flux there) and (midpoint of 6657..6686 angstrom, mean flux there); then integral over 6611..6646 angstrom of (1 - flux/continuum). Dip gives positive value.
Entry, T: -1.0 angstrom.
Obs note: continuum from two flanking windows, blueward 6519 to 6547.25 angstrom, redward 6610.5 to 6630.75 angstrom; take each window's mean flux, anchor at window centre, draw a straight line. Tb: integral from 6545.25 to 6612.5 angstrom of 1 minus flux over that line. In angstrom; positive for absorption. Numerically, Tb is 0.5 angstrom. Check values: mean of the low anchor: 7.67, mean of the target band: 7.54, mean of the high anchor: 7.52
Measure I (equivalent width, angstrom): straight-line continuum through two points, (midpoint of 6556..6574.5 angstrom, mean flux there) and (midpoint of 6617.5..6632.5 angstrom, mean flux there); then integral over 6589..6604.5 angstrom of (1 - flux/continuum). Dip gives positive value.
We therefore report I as 0.4 angstrom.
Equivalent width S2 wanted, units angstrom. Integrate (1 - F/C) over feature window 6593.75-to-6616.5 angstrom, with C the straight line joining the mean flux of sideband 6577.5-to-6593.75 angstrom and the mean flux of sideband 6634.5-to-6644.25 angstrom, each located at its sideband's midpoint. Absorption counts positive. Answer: 0.7 angstrom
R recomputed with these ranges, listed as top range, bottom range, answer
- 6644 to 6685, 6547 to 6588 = 0.97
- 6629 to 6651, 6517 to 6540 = 1.02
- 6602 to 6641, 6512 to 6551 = 1.00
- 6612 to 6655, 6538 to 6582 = 1.01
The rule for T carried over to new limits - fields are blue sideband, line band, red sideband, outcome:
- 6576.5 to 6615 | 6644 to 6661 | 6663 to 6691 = -0.8 angstrom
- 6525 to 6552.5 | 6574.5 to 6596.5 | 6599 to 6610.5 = -0.4 angstrom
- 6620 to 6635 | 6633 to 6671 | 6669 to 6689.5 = -0.8 angstrom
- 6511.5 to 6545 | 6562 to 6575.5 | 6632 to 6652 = 0.1 angstrom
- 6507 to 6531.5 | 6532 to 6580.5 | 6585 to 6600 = -0.3 angstrom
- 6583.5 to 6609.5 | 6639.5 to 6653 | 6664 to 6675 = -0.4 angstrom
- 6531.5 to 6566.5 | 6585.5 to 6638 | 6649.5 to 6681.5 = -0.5 angstrom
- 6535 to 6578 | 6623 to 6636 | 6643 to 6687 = -0.3 angstrom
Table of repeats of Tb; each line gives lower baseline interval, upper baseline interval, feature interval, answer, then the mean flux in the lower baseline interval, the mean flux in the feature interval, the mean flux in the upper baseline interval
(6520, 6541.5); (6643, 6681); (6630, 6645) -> -0.3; 7.68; 7.51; 7.27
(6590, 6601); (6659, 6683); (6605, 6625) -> -0.6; 7.34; 7.48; 7.07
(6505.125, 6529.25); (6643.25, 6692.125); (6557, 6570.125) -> -0.4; 7.7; 7.73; 7.14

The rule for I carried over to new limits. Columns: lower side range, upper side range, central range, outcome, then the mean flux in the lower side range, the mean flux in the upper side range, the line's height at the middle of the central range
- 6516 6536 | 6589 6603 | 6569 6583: -0.16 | 7.64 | 7.38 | 7.45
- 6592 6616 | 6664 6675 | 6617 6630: -0.45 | 7.35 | 7.22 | 7.31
